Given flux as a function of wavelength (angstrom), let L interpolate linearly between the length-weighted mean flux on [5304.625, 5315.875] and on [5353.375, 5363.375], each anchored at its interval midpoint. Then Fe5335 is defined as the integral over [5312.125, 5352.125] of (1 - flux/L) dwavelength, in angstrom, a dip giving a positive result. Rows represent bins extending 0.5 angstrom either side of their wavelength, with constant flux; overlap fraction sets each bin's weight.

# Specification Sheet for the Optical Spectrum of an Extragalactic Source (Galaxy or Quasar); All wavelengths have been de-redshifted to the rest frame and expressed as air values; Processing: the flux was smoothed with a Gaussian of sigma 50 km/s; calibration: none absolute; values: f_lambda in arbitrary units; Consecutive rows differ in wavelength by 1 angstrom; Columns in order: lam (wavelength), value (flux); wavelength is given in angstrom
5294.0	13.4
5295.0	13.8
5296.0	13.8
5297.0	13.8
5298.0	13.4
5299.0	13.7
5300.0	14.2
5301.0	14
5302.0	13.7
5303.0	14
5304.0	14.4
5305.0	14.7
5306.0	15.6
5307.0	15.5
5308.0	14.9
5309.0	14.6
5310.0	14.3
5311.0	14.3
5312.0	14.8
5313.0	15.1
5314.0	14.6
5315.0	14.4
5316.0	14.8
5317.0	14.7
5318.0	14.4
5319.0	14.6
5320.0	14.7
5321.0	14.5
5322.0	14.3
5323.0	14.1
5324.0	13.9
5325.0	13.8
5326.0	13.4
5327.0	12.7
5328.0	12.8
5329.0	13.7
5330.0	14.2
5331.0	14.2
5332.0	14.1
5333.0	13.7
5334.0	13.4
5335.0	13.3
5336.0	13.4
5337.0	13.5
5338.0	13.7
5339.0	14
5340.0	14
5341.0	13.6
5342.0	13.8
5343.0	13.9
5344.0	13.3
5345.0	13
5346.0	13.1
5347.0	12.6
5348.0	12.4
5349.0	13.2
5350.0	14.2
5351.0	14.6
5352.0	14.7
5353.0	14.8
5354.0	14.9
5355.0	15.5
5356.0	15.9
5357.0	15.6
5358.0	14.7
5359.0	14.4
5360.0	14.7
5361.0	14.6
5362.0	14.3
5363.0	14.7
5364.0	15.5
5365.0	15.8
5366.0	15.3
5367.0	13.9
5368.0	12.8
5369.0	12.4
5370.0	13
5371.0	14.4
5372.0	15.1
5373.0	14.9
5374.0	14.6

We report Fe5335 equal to 2.7 angstrom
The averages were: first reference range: 14.8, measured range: 13.9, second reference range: 14.9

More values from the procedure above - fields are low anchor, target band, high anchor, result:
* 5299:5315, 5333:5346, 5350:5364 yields 1.1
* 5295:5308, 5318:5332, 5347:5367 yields 0.5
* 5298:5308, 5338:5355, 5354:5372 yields 0.8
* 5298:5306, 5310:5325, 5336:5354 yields -0.5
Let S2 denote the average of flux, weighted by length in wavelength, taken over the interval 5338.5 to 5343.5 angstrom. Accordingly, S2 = 13.9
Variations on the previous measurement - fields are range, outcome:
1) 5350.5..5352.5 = 14.6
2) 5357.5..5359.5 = 14.6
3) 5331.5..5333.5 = 13.9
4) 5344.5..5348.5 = 12.8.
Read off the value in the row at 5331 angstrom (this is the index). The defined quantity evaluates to 14.2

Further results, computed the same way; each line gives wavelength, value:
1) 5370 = 13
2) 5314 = 14.6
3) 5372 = 15.1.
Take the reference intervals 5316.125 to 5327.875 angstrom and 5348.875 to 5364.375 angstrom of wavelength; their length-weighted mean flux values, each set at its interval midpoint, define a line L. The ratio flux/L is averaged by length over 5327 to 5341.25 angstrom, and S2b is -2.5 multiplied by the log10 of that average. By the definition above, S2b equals 0.05 mag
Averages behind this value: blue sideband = 14.1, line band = 13.7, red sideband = 14.8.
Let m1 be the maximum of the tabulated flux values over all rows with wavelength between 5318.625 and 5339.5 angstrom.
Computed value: 14.7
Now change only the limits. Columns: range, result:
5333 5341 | 14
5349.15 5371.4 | 15.9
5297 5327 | 15.6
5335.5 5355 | 15.5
